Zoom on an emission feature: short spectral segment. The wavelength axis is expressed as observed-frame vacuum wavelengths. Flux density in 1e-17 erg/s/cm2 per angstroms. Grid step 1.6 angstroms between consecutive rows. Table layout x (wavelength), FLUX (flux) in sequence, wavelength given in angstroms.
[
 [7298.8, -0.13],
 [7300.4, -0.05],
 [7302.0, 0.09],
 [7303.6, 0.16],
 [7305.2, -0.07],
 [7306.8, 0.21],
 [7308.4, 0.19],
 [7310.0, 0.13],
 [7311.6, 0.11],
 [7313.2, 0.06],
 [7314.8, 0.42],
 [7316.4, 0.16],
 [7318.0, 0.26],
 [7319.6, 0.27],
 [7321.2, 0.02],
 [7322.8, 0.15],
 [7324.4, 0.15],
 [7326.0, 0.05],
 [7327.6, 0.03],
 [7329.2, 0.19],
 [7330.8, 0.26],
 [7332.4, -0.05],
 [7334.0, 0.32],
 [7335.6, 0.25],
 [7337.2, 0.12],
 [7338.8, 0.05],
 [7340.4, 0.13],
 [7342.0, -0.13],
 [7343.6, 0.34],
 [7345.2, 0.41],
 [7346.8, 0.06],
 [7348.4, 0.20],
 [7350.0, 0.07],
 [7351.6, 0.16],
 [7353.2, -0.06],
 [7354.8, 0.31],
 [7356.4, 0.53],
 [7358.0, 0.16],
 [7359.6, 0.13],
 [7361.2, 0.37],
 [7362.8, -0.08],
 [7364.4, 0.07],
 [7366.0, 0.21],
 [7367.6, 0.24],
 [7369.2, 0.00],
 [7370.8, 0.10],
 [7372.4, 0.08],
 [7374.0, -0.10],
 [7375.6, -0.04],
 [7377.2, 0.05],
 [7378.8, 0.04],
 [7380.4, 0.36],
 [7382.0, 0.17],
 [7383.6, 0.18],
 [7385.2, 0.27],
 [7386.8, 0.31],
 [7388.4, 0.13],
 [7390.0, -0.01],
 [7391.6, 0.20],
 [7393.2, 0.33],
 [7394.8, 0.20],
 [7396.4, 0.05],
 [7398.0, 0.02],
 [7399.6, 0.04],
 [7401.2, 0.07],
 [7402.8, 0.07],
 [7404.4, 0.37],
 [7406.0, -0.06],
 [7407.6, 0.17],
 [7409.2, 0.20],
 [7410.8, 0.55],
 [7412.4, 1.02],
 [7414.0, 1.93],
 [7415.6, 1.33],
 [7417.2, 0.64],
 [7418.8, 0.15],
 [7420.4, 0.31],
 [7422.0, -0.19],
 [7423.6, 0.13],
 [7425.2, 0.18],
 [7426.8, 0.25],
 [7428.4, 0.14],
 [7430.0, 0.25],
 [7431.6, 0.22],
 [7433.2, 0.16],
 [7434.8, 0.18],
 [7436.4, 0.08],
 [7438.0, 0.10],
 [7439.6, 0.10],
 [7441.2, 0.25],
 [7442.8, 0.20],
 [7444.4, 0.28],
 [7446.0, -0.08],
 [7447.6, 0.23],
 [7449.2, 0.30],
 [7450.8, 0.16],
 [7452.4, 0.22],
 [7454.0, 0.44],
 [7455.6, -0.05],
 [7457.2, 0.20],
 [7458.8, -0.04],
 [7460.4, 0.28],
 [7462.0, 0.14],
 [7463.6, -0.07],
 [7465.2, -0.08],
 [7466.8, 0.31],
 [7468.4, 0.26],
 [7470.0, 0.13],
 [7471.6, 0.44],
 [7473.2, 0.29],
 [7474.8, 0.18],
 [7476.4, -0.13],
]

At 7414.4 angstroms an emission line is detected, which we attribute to H-gamma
